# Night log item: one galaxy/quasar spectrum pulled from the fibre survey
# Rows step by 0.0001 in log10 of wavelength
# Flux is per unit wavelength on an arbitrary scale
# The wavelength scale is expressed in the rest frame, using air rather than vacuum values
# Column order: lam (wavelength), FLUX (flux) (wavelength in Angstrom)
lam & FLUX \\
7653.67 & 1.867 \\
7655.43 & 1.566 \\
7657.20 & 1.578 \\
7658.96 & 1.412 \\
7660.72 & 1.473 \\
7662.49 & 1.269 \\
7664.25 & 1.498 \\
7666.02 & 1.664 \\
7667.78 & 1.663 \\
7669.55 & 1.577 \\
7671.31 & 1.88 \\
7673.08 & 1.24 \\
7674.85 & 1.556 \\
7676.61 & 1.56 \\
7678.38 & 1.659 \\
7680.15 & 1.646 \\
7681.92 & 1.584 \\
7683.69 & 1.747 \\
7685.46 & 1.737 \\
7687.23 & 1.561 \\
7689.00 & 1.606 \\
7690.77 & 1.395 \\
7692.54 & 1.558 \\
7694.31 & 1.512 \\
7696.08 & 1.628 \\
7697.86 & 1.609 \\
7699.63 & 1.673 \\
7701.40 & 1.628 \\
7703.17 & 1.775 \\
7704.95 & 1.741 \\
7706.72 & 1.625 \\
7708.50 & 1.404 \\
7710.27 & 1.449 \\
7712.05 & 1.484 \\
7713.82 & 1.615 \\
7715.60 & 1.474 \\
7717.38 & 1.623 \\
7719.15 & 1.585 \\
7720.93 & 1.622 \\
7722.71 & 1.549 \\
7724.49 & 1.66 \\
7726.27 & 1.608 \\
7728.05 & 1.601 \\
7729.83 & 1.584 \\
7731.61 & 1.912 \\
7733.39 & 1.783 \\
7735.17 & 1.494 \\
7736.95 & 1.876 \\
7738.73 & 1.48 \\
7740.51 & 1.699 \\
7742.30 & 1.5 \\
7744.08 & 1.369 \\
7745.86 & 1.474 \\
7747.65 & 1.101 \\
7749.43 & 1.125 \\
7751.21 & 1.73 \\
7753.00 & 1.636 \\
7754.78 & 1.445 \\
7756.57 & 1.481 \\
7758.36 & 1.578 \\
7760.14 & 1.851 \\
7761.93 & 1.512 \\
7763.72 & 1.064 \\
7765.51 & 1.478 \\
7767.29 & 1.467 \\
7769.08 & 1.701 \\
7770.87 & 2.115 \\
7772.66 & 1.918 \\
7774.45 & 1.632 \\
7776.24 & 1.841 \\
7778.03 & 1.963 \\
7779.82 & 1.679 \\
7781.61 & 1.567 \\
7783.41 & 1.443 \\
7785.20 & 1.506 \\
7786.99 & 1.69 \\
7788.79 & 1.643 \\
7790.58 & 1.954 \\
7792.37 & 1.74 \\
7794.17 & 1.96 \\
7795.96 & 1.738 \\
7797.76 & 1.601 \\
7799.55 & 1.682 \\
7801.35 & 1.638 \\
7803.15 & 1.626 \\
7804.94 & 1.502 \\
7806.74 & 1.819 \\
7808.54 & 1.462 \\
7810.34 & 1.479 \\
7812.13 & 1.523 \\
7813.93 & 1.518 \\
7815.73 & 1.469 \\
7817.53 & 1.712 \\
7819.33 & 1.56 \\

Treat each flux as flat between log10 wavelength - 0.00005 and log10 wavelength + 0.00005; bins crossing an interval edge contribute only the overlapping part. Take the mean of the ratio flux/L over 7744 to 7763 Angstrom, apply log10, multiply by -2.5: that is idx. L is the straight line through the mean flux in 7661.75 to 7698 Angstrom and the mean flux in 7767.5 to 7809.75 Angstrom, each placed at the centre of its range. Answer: 0.127 mag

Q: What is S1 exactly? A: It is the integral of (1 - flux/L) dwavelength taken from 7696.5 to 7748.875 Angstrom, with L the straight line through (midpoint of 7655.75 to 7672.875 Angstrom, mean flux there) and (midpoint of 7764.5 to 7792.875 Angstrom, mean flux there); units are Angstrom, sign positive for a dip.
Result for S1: 1.4 Angstrom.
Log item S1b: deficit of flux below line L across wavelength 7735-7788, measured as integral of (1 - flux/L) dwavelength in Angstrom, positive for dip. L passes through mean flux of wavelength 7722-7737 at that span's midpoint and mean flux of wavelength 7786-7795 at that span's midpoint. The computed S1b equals 4.60 Angstrom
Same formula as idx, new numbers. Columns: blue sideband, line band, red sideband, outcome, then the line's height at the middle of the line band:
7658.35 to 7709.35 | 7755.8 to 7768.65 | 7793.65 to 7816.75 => 0.07 mag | 1.6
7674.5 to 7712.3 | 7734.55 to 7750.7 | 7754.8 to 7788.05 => 0.11 mag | 1.62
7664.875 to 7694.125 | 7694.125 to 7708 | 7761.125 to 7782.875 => -0.02 mag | 1.61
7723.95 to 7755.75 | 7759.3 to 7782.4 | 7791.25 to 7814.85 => -0.05 mag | 1.6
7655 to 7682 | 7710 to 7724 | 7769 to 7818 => 0.03 mag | 1.6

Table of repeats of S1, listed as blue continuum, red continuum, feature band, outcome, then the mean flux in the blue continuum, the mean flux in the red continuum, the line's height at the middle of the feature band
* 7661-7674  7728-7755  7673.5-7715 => -1.35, 1.54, 1.55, 1.54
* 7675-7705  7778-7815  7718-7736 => -0.12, 1.62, 1.65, 1.63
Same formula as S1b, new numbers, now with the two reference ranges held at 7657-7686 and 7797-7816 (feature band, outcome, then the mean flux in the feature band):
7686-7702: 0.0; 1.58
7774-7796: -2.0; 1.72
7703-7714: 0.0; 1.57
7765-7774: -0.9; 1.74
